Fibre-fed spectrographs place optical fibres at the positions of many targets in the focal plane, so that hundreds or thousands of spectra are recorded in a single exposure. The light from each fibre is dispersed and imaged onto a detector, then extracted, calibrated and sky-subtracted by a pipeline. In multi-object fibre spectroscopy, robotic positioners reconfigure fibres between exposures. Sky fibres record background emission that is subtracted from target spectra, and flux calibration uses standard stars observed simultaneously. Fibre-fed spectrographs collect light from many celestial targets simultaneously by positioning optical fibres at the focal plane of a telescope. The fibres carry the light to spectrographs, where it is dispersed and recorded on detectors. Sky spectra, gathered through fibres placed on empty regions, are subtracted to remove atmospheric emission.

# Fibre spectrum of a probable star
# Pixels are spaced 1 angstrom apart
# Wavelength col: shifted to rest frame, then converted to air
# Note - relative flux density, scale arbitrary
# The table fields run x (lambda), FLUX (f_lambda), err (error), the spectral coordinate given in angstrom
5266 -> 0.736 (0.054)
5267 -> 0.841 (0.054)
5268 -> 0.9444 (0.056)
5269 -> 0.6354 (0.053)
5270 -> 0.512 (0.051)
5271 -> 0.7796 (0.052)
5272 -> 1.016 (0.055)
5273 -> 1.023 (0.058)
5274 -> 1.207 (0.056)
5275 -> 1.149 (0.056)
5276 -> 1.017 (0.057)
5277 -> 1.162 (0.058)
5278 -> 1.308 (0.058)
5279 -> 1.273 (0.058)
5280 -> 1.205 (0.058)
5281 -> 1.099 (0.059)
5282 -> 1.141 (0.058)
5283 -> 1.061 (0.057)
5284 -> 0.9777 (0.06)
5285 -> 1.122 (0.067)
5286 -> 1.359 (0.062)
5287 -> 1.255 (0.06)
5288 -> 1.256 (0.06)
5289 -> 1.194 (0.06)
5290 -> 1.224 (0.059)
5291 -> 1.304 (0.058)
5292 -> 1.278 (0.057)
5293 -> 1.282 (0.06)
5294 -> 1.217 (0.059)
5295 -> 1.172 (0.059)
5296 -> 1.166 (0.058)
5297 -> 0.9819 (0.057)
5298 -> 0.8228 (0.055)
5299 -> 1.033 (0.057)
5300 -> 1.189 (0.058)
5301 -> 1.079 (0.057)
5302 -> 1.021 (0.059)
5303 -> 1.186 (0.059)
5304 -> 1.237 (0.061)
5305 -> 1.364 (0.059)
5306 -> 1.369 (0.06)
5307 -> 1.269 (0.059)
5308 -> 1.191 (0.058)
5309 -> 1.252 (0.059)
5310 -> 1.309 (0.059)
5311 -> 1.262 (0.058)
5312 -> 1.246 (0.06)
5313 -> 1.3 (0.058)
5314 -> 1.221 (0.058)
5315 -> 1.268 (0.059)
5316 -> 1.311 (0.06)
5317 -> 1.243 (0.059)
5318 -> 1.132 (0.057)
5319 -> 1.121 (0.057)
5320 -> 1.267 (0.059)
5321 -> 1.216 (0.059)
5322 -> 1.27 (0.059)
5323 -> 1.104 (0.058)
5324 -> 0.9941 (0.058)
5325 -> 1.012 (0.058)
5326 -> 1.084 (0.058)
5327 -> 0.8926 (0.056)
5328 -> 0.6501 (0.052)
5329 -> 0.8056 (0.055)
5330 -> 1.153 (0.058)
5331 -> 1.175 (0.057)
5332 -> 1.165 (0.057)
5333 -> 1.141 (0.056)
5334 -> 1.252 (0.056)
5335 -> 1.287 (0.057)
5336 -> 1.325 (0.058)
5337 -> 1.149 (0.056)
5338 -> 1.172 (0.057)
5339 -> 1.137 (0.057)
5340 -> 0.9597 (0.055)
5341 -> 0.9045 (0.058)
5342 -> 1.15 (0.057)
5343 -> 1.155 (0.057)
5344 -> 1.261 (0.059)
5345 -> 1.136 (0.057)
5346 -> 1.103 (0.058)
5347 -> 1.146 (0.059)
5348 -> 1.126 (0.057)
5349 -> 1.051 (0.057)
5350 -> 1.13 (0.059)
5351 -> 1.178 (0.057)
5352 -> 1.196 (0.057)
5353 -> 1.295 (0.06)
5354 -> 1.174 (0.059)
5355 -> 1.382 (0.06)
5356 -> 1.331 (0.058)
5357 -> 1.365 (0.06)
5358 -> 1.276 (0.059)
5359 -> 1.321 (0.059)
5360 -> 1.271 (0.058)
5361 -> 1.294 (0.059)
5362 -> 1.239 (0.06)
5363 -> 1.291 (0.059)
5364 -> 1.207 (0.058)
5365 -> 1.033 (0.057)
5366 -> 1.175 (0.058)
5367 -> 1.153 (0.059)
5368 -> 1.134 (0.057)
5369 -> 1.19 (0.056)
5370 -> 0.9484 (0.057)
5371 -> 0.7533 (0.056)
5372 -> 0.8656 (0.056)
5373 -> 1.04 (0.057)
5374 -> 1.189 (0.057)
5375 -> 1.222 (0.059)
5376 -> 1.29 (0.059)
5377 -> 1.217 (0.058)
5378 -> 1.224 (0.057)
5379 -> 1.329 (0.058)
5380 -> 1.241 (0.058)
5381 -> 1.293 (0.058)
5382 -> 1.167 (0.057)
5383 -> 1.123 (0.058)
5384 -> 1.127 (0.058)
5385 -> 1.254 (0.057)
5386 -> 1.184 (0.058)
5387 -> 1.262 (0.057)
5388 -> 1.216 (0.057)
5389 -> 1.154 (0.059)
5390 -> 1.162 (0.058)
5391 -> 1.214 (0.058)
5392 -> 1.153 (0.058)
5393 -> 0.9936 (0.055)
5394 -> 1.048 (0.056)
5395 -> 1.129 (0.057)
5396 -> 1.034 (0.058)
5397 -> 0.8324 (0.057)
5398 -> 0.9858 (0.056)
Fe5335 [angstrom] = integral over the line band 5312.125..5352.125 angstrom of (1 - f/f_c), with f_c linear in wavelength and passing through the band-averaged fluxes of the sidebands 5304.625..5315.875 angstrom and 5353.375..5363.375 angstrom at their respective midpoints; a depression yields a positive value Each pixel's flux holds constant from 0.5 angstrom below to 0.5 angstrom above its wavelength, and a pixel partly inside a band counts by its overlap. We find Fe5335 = 4.7 angstrom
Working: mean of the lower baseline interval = 1.28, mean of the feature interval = 1.13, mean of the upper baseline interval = 1.29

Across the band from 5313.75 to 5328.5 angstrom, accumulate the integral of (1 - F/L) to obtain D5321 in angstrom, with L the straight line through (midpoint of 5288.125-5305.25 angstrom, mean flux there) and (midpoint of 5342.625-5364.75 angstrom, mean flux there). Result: 0.9 angstrom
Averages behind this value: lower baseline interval 1.16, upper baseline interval 1.22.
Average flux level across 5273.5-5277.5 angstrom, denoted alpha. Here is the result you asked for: 1.13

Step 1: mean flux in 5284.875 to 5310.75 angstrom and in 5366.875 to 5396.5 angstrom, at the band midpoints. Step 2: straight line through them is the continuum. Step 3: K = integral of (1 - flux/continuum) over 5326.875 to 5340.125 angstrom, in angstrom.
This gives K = 0.9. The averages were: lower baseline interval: 1.2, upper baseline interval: 1.14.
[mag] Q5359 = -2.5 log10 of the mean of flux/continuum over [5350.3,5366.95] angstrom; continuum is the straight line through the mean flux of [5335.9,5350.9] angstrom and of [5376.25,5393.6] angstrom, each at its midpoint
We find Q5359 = -0.09 mag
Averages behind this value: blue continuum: 1.12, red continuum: 1.2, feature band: 1.25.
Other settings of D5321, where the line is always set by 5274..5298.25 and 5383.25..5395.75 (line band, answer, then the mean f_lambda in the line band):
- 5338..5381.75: -0.44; 1.17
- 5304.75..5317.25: -1.16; 1.28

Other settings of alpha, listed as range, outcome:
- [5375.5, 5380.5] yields 1.26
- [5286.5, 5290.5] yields 1.23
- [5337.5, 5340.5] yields 1.09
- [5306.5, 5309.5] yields 1.24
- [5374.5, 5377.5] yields 1.24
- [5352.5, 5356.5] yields 1.3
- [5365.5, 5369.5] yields 1.16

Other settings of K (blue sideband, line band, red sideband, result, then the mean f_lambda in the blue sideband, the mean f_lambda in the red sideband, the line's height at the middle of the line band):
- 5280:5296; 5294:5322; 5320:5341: -1.16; 1.2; 1.1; 1.15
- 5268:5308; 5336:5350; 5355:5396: 0.46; 1.13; 1.18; 1.16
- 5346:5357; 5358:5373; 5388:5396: 0.52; 1.2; 1.12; 1.18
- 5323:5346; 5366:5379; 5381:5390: 0.57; 1.09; 1.19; 1.16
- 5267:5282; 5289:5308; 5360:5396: -2.26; 1.02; 1.16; 1.05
